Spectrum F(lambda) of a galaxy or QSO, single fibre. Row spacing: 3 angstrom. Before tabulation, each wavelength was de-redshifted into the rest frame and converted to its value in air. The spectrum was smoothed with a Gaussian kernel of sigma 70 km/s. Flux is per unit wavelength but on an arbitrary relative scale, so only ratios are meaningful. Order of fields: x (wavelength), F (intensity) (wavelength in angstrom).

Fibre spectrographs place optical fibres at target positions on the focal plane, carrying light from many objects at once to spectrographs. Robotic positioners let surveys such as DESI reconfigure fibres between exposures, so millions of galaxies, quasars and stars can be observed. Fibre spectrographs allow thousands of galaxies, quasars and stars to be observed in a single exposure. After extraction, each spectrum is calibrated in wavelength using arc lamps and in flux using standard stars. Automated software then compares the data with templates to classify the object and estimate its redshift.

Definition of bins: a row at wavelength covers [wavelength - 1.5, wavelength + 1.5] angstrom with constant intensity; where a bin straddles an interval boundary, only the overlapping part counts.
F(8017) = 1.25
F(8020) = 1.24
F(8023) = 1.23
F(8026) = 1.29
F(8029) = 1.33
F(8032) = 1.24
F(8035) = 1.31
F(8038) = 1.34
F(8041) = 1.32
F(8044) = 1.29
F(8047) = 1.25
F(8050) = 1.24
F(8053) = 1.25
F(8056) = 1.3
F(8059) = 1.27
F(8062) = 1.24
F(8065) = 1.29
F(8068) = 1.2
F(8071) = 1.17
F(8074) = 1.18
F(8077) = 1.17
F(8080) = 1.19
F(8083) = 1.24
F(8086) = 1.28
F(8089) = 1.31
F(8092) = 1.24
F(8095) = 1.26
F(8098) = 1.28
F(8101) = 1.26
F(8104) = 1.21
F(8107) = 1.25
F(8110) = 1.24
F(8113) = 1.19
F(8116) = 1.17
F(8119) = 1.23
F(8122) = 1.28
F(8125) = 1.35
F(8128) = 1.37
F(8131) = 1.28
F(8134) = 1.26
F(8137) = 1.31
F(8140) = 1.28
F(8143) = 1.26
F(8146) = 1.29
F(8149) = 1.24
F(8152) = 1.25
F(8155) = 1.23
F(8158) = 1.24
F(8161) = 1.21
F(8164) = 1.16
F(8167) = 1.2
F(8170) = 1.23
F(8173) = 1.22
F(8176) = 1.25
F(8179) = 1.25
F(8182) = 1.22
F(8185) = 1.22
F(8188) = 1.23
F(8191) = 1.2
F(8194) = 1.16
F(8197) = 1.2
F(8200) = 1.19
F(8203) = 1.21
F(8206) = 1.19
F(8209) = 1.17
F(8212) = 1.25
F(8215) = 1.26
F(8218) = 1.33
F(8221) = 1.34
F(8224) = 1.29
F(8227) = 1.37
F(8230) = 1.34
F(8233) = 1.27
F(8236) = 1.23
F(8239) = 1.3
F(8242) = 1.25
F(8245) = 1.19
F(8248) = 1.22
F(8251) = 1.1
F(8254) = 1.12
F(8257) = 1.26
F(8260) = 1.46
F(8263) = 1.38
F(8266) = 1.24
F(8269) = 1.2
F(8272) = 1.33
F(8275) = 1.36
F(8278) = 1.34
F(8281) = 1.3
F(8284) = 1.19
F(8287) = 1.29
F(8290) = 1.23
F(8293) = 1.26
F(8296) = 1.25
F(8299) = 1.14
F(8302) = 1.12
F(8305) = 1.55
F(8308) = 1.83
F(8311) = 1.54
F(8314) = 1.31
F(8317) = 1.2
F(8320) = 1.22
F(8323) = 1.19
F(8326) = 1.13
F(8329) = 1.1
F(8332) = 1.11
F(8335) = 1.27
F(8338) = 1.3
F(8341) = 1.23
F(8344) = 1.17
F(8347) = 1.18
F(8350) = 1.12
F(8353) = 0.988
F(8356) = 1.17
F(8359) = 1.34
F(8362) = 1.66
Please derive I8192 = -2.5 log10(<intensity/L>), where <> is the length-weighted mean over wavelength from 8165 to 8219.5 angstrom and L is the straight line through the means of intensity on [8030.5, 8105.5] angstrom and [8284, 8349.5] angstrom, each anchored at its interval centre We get 0.03 mag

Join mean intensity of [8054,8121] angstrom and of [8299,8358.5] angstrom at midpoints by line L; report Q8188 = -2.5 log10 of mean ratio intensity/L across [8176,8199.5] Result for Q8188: 0.02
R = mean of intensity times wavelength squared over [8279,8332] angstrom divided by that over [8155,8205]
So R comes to 1.1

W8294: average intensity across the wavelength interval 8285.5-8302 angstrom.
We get 1.22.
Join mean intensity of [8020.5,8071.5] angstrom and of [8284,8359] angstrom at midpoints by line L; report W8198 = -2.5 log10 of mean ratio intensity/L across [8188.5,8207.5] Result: 0.06 mag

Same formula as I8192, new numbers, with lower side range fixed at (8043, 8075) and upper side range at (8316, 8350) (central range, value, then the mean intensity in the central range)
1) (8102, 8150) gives -0.03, 1.26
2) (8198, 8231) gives -0.05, 1.27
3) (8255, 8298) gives -0.08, 1.29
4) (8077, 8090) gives 0.00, 1.24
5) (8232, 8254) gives -0.01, 1.21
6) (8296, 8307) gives -0.09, 1.29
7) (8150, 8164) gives 0.00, 1.22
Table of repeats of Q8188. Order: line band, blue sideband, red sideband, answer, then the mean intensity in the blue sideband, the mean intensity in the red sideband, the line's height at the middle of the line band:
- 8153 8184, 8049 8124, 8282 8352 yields 0.020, 1.24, 1.26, 1.24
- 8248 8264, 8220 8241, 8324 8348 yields 0.016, 1.3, 1.19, 1.28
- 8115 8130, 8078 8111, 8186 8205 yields -0.041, 1.25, 1.2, 1.24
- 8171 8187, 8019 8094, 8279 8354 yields 0.019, 1.26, 1.25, 1.25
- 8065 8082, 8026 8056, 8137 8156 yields 0.076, 1.29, 1.26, 1.28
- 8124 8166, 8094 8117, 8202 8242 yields -0.016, 1.23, 1.27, 1.25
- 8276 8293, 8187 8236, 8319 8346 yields -0.051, 1.25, 1.19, 1.21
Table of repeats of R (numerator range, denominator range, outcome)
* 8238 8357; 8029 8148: 1.05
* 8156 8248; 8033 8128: 1.02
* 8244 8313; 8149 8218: 1.09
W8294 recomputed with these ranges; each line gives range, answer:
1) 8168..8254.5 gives 1.24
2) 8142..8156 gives 1.25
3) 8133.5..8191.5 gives 1.24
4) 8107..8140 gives 1.27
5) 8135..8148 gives 1.28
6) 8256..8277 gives 1.32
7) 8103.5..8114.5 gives 1.22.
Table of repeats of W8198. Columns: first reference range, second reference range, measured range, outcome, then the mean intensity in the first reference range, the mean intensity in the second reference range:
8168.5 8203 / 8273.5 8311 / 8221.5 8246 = -0.01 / 1.22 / 1.33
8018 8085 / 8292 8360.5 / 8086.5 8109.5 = 0.00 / 1.25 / 1.25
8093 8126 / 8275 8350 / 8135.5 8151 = -0.02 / 1.25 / 1.27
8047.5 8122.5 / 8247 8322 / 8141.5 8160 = 0.01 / 1.24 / 1.3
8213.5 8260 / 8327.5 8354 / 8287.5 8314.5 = -0.13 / 1.26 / 1.17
